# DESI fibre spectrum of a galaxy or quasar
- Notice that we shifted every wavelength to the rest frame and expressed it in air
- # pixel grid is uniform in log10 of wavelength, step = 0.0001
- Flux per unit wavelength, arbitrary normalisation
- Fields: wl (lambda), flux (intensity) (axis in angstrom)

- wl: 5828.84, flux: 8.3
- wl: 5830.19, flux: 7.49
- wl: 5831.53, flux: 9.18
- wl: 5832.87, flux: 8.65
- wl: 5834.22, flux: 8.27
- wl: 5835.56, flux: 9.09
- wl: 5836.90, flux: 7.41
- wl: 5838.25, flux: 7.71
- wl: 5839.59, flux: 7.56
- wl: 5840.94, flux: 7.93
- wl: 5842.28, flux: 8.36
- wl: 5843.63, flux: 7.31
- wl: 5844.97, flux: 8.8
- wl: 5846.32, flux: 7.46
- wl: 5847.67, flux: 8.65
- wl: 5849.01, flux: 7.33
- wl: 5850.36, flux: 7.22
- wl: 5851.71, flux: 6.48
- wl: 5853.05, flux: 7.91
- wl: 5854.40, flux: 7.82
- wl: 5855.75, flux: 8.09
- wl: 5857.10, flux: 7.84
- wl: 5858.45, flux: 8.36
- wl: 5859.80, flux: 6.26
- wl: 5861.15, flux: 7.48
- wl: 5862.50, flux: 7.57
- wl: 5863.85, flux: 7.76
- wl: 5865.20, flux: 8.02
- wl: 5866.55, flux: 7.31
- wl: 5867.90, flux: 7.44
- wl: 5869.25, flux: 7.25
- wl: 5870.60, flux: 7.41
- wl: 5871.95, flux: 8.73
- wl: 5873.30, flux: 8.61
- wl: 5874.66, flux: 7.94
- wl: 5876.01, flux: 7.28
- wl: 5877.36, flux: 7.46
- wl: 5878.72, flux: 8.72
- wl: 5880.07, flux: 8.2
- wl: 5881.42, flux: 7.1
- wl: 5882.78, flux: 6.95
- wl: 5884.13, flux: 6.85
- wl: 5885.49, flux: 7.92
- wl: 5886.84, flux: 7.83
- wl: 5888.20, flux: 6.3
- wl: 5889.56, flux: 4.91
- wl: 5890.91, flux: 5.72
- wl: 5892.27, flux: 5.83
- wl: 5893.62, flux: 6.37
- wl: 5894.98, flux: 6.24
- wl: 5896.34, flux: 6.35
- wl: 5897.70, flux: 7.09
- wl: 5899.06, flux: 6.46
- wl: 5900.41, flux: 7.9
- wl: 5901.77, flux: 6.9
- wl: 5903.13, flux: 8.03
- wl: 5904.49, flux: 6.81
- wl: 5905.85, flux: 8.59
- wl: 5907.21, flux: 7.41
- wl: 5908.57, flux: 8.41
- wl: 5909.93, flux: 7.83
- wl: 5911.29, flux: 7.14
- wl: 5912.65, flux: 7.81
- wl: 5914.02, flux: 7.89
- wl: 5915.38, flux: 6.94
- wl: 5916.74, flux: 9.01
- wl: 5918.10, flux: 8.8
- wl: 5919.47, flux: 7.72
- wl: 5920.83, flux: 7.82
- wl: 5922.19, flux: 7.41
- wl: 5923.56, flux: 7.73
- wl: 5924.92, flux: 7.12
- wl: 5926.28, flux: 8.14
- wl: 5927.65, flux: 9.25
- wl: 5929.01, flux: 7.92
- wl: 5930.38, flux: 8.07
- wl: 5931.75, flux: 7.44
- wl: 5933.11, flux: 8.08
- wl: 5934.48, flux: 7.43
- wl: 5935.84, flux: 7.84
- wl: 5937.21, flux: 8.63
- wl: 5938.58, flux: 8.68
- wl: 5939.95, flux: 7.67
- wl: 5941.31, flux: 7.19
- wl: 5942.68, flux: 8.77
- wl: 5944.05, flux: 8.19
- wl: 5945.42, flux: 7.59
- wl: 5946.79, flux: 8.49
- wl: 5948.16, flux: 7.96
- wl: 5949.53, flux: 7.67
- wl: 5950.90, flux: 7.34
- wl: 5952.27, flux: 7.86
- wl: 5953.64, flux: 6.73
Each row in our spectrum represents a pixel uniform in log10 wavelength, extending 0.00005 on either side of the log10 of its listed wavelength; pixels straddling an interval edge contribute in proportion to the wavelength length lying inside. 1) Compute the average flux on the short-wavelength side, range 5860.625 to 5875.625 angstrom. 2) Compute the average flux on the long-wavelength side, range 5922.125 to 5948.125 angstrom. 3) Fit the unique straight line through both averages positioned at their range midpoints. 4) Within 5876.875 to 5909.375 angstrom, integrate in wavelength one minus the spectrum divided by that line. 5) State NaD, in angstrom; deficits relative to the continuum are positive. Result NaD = 3.1 angstrom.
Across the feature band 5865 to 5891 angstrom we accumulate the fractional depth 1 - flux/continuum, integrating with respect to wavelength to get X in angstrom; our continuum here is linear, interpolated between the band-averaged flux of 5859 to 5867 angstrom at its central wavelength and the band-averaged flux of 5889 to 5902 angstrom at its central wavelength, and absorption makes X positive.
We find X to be -1.80 angstrom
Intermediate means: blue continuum 7.42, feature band 7.43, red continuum 6.38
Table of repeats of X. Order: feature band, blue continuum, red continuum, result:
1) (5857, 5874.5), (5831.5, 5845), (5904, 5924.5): 0.7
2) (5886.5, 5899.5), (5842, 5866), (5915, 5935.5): 2.6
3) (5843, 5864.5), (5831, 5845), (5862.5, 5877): 0.9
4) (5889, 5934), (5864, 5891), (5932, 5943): 1.9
